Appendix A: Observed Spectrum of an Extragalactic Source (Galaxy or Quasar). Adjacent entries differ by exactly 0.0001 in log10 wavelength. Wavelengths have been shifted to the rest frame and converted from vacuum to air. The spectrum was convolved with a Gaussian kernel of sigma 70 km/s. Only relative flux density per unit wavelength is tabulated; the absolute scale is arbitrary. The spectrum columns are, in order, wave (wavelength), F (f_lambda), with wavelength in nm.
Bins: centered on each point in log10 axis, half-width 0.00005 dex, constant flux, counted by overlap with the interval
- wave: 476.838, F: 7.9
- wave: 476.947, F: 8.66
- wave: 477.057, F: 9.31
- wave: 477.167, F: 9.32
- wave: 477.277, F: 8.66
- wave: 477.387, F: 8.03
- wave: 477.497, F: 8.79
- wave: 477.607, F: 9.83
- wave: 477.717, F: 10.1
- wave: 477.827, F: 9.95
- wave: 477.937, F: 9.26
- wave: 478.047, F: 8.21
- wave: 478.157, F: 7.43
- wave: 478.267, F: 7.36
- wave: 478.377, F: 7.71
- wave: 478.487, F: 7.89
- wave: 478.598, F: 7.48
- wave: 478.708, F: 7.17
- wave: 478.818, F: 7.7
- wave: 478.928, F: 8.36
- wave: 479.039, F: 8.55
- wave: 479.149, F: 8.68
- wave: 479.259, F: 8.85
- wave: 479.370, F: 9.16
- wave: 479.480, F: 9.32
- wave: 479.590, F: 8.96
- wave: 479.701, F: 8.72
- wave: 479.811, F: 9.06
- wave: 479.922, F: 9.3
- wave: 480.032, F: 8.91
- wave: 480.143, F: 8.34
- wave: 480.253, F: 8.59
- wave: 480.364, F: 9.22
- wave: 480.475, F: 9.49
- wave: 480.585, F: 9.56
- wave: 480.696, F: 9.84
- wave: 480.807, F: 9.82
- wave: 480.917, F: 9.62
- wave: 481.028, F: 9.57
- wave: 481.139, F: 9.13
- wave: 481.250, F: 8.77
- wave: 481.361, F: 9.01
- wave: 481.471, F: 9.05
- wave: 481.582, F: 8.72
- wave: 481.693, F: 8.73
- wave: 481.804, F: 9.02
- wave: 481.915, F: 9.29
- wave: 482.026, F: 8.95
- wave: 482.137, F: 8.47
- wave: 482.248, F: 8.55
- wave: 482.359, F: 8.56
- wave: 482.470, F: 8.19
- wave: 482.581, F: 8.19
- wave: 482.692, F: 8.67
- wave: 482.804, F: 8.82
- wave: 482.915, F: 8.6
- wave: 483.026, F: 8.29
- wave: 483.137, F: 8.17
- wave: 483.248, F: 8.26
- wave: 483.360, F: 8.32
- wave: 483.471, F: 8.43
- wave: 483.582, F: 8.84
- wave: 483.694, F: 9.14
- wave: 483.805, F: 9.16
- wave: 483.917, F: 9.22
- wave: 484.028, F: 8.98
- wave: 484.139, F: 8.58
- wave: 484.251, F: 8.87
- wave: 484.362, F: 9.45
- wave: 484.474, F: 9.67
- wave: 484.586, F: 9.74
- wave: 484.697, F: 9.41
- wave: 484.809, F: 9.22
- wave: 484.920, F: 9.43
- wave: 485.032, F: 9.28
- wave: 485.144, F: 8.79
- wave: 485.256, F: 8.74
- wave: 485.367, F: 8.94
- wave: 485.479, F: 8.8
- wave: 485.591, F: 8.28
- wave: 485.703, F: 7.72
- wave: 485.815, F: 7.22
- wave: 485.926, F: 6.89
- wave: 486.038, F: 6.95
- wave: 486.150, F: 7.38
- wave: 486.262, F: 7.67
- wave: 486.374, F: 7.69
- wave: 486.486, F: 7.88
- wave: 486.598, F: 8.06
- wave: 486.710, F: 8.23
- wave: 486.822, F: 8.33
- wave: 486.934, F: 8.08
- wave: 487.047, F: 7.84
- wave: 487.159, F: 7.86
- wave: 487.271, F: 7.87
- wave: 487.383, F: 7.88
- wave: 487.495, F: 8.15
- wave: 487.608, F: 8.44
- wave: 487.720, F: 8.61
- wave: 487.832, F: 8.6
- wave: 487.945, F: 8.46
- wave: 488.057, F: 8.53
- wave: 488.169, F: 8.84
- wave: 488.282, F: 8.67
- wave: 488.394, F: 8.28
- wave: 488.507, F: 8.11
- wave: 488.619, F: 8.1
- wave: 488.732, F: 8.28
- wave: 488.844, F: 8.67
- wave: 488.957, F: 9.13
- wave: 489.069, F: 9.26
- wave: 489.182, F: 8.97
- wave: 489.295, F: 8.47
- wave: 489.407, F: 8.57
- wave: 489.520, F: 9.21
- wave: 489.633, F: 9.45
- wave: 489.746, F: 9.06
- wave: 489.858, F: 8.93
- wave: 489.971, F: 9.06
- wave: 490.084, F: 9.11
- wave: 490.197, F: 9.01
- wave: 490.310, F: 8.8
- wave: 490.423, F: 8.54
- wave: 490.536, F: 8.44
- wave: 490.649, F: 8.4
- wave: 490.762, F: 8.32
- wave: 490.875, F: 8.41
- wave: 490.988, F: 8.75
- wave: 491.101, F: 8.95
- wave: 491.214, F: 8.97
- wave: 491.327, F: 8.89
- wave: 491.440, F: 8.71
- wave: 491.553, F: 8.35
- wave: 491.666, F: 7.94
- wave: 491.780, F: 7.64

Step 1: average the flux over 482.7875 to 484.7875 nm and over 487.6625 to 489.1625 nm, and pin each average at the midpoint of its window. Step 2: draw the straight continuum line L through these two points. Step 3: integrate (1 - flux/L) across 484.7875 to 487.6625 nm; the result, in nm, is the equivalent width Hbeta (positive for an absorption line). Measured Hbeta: 0.20 nm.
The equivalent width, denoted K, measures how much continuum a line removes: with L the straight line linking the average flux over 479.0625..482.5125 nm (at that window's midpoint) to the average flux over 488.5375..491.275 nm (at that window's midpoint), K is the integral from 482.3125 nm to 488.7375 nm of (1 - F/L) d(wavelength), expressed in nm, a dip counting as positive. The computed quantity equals 0.33 nm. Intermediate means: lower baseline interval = 9.01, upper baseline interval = 8.78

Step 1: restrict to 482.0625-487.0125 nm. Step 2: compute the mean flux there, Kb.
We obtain 8.5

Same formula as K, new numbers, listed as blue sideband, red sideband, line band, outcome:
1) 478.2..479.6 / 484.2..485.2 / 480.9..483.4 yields 0.029 nm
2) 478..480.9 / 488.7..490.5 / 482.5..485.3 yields -0.044 nm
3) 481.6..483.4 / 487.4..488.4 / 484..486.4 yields -0.001 nm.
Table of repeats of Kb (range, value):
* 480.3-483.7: 8.87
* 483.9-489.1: 8.44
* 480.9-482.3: 8.97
